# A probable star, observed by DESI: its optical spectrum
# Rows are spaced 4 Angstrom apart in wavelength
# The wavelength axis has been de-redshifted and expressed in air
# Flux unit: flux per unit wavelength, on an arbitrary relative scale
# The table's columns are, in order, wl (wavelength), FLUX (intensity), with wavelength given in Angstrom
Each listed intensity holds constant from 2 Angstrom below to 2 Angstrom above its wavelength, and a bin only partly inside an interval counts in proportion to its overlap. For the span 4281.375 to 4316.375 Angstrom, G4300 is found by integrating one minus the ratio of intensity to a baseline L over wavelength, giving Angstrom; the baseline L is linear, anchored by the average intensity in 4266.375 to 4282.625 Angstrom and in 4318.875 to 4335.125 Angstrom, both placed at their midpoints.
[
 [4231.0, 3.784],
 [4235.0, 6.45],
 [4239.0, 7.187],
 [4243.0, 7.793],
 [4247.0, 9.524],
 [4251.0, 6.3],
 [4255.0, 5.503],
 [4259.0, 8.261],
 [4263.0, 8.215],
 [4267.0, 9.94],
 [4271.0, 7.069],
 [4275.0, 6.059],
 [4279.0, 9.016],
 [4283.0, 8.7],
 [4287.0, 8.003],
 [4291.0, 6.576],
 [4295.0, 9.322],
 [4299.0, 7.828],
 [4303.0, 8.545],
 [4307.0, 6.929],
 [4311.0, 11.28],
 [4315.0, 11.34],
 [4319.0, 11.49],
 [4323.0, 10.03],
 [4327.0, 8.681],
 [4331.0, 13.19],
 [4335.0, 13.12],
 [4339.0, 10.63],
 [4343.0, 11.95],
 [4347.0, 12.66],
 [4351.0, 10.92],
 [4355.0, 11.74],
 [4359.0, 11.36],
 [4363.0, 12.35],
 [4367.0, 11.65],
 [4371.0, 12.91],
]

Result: 2.7 Angstrom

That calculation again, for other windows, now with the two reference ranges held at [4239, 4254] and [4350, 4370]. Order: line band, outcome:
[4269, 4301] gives 4.2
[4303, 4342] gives -1.1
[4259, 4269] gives -0.8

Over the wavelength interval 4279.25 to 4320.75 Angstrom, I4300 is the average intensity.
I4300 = 8.99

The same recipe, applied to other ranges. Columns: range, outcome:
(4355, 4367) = 11.8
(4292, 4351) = 10.4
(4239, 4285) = 7.82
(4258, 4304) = 8.12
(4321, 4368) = 11.5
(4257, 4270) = 8.67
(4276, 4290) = 8.25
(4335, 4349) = 11.9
